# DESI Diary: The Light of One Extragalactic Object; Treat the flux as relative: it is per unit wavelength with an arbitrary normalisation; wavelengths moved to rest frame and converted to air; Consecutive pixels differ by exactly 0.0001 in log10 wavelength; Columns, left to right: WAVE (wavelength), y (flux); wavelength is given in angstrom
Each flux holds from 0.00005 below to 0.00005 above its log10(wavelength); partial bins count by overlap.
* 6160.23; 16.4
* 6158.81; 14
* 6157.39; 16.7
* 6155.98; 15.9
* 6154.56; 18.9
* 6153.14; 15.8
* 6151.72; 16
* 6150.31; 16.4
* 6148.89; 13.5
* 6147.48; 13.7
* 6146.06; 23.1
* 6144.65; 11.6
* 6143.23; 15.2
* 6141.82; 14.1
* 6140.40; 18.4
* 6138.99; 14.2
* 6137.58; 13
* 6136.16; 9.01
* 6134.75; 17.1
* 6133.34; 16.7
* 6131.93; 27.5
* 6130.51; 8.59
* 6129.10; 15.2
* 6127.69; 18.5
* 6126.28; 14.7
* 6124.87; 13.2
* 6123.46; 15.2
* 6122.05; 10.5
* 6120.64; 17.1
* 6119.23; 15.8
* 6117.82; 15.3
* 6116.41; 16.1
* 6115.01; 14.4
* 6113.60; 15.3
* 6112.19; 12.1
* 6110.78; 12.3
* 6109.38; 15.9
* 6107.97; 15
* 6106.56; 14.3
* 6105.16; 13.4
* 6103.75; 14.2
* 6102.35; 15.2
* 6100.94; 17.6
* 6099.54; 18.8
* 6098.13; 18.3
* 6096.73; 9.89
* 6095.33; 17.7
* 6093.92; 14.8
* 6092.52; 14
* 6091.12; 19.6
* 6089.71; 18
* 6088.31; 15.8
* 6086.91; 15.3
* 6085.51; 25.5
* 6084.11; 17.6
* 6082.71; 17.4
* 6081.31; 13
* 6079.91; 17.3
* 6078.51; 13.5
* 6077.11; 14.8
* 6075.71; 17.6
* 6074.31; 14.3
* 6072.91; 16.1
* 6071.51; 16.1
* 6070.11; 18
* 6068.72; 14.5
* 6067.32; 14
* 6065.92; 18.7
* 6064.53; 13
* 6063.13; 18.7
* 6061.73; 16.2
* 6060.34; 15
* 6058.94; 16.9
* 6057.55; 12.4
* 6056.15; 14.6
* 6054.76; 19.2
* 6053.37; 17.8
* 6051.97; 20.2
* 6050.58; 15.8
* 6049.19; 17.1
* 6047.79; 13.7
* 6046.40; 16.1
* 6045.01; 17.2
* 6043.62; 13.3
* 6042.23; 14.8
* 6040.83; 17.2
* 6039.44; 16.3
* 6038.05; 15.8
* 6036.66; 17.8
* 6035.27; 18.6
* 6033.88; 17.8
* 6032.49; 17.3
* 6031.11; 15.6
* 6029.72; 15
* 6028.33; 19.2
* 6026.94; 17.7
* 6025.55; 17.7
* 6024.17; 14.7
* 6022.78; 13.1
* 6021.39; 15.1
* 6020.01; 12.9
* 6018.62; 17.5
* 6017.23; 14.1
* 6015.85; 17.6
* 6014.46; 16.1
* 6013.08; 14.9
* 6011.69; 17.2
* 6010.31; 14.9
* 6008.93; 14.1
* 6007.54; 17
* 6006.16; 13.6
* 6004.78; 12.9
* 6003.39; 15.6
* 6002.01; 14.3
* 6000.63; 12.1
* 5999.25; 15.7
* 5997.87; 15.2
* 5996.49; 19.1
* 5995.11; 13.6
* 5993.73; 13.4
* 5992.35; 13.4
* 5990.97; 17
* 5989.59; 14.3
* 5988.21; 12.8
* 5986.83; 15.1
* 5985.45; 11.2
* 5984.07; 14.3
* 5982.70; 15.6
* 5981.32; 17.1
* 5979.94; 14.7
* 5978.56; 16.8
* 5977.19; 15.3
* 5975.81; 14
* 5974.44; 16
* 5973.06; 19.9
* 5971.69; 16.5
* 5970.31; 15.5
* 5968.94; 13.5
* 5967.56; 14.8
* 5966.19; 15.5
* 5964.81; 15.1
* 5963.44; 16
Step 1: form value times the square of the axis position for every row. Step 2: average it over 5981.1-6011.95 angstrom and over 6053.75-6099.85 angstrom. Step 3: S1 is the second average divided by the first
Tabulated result 1.14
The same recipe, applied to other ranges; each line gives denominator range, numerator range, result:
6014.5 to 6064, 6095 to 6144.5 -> 0.95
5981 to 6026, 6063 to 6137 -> 1.08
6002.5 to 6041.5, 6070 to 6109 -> 1.03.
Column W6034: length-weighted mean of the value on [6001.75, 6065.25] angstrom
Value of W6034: 16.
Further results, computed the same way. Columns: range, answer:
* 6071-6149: 15.6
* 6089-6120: 15.4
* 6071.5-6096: 16.6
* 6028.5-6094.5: 16.4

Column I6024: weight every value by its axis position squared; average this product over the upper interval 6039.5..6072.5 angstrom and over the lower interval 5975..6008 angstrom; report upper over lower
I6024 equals 1.1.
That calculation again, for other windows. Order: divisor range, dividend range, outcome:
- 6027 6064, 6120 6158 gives 0.97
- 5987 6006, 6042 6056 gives 1.15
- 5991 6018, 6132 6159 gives 1.10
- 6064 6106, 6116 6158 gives 0.98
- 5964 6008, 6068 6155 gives 1.09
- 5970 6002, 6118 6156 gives 1.08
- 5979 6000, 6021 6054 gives 1.13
